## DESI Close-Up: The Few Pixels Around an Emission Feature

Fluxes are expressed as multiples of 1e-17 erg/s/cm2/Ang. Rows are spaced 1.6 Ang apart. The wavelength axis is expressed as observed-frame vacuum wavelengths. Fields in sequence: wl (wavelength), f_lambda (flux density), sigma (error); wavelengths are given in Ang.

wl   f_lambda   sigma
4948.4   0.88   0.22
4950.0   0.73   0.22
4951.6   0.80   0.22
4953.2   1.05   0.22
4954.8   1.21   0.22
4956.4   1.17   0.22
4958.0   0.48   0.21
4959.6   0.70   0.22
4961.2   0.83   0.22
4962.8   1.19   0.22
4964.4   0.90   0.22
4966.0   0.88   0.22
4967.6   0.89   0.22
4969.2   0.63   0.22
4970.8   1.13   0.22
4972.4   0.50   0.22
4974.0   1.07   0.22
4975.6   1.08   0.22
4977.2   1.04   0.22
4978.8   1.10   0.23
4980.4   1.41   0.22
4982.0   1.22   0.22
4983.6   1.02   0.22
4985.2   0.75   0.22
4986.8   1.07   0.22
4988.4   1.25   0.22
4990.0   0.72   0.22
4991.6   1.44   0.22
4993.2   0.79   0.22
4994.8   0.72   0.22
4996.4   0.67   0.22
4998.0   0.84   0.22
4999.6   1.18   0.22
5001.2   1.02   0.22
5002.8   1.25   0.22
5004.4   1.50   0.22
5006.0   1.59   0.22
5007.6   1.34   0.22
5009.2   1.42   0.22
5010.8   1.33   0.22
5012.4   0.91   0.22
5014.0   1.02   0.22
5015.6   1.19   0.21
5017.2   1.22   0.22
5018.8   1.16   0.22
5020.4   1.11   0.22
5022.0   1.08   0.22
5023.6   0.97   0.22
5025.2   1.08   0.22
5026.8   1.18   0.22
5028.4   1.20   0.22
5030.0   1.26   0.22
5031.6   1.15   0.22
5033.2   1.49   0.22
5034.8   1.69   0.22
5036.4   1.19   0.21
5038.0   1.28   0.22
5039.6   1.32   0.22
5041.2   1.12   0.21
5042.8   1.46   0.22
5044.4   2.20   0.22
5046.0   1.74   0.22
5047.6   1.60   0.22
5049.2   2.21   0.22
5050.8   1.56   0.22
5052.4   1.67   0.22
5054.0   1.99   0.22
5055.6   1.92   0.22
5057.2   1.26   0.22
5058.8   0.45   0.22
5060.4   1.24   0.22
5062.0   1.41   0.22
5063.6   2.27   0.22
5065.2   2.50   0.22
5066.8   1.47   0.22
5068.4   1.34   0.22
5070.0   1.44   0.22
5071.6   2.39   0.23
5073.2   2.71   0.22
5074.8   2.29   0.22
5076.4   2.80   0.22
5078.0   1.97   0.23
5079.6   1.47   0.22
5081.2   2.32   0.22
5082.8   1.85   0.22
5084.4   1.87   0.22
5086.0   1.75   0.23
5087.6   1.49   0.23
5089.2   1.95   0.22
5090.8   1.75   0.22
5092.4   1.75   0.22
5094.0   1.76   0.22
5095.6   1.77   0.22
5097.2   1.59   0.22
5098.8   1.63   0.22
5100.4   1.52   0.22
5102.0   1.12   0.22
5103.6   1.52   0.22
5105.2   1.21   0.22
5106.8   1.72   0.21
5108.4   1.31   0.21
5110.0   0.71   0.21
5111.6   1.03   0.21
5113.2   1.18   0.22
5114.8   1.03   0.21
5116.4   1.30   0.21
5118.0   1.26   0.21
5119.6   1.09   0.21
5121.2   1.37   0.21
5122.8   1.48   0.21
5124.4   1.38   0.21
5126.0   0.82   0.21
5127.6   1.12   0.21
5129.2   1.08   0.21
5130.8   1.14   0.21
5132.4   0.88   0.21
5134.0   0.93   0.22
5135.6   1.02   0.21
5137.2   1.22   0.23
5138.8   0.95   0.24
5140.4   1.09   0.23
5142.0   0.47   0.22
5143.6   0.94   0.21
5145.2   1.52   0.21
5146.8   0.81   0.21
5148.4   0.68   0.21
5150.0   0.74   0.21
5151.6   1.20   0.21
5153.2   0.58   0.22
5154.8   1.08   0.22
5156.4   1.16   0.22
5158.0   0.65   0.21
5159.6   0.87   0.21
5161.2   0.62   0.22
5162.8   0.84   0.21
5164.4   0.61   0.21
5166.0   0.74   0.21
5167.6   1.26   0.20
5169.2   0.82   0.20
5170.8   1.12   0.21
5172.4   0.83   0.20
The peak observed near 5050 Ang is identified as C III]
